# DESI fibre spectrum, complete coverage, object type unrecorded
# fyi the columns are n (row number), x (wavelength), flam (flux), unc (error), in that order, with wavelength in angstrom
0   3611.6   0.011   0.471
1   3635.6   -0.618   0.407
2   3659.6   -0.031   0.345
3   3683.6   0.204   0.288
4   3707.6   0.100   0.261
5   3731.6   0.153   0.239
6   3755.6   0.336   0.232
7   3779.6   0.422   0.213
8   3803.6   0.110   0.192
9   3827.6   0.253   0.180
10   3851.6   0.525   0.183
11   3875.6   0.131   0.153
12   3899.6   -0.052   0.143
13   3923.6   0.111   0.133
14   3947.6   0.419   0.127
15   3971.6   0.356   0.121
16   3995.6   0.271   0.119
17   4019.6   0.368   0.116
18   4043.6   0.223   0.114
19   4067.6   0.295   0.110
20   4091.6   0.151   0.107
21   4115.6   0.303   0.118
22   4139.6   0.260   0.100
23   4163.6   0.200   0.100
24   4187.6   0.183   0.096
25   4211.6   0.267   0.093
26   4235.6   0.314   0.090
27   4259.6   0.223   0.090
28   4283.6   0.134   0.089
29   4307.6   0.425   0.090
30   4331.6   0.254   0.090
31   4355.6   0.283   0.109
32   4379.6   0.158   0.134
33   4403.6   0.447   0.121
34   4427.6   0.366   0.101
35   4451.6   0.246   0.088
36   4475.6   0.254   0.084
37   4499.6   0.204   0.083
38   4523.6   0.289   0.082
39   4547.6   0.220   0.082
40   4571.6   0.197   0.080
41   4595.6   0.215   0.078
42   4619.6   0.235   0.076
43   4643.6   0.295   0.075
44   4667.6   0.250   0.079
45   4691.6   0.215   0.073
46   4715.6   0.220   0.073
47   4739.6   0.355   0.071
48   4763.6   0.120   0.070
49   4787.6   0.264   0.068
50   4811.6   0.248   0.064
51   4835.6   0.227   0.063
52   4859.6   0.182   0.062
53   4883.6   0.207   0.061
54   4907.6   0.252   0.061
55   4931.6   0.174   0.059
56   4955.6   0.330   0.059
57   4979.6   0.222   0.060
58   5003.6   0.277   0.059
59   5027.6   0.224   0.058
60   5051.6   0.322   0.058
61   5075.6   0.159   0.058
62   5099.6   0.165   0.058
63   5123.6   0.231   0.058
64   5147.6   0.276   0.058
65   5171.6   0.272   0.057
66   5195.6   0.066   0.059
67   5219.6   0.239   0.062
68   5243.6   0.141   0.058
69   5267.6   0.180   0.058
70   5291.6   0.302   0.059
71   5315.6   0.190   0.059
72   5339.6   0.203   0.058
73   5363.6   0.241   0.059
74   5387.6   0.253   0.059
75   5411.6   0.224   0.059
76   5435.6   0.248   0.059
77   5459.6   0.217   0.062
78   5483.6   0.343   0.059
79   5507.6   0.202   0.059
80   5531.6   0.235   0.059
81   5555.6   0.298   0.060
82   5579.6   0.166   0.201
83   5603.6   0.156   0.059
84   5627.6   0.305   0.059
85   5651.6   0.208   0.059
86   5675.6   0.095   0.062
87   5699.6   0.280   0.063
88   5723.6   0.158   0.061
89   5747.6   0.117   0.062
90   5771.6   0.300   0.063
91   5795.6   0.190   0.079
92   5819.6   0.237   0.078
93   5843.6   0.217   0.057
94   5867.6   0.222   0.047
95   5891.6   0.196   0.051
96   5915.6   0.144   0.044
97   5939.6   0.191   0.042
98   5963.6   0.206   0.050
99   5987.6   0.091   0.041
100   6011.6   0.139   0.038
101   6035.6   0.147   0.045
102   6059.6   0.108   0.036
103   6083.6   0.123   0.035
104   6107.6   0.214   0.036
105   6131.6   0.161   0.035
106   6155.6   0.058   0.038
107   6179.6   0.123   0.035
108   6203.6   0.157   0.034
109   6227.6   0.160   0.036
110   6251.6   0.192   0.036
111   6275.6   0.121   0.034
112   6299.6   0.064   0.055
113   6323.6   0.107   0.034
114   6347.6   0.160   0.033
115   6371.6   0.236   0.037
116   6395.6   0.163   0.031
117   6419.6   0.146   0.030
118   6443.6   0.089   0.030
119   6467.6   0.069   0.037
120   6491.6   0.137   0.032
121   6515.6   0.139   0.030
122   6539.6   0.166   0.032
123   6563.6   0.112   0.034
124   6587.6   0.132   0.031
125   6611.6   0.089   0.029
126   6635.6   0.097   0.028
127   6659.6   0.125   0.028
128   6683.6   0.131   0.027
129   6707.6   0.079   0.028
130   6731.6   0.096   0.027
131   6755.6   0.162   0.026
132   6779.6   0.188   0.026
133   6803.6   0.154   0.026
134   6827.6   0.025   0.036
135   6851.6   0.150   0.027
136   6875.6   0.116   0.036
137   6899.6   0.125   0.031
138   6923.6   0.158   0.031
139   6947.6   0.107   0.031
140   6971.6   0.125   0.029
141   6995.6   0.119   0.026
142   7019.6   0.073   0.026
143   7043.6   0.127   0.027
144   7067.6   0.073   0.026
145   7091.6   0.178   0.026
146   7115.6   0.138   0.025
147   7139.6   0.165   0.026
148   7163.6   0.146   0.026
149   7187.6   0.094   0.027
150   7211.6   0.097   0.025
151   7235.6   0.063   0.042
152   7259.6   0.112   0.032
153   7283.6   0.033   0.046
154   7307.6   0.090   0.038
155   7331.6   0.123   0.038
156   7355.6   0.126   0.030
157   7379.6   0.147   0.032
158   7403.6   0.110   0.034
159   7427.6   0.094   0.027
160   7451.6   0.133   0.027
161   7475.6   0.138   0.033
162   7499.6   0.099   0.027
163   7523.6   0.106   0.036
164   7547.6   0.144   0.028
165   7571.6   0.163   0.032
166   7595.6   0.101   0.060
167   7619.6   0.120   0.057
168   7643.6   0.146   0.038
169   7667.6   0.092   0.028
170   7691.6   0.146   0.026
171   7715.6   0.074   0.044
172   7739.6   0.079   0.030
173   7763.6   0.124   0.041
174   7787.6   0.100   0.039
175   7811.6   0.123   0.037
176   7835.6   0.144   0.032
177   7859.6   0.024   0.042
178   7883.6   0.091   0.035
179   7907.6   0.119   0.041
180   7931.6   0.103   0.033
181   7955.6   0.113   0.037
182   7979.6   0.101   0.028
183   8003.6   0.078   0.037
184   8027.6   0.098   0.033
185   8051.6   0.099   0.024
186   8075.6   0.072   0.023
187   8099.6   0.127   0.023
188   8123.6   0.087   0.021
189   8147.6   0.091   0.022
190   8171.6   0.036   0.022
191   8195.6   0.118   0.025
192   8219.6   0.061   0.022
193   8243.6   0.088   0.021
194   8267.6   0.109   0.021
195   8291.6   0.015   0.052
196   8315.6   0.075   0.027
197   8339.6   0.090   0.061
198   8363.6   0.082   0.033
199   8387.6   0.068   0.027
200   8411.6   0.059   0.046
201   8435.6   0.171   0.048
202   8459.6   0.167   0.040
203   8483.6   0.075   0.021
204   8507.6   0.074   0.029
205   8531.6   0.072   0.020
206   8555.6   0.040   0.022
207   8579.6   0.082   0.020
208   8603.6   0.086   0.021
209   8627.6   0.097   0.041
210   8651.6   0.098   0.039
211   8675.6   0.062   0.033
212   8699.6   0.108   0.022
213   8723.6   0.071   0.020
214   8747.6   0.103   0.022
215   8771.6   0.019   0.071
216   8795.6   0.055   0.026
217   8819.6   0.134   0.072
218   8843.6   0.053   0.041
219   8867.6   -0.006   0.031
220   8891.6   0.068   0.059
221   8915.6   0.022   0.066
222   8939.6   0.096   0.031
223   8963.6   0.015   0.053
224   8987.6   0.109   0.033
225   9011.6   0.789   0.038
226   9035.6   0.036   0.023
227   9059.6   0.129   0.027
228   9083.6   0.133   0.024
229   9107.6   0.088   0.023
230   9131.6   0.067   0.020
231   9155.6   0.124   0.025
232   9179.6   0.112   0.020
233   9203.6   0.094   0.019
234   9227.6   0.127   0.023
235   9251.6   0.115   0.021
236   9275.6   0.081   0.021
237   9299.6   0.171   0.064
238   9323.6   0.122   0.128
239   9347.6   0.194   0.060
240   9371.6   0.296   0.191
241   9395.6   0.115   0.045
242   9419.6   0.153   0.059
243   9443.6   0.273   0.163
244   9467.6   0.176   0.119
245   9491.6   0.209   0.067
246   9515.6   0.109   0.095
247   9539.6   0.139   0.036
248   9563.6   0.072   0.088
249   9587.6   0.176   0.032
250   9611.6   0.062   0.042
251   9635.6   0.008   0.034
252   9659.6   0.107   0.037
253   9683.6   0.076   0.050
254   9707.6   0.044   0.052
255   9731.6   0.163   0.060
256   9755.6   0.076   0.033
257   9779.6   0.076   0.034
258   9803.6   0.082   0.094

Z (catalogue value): 1.42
